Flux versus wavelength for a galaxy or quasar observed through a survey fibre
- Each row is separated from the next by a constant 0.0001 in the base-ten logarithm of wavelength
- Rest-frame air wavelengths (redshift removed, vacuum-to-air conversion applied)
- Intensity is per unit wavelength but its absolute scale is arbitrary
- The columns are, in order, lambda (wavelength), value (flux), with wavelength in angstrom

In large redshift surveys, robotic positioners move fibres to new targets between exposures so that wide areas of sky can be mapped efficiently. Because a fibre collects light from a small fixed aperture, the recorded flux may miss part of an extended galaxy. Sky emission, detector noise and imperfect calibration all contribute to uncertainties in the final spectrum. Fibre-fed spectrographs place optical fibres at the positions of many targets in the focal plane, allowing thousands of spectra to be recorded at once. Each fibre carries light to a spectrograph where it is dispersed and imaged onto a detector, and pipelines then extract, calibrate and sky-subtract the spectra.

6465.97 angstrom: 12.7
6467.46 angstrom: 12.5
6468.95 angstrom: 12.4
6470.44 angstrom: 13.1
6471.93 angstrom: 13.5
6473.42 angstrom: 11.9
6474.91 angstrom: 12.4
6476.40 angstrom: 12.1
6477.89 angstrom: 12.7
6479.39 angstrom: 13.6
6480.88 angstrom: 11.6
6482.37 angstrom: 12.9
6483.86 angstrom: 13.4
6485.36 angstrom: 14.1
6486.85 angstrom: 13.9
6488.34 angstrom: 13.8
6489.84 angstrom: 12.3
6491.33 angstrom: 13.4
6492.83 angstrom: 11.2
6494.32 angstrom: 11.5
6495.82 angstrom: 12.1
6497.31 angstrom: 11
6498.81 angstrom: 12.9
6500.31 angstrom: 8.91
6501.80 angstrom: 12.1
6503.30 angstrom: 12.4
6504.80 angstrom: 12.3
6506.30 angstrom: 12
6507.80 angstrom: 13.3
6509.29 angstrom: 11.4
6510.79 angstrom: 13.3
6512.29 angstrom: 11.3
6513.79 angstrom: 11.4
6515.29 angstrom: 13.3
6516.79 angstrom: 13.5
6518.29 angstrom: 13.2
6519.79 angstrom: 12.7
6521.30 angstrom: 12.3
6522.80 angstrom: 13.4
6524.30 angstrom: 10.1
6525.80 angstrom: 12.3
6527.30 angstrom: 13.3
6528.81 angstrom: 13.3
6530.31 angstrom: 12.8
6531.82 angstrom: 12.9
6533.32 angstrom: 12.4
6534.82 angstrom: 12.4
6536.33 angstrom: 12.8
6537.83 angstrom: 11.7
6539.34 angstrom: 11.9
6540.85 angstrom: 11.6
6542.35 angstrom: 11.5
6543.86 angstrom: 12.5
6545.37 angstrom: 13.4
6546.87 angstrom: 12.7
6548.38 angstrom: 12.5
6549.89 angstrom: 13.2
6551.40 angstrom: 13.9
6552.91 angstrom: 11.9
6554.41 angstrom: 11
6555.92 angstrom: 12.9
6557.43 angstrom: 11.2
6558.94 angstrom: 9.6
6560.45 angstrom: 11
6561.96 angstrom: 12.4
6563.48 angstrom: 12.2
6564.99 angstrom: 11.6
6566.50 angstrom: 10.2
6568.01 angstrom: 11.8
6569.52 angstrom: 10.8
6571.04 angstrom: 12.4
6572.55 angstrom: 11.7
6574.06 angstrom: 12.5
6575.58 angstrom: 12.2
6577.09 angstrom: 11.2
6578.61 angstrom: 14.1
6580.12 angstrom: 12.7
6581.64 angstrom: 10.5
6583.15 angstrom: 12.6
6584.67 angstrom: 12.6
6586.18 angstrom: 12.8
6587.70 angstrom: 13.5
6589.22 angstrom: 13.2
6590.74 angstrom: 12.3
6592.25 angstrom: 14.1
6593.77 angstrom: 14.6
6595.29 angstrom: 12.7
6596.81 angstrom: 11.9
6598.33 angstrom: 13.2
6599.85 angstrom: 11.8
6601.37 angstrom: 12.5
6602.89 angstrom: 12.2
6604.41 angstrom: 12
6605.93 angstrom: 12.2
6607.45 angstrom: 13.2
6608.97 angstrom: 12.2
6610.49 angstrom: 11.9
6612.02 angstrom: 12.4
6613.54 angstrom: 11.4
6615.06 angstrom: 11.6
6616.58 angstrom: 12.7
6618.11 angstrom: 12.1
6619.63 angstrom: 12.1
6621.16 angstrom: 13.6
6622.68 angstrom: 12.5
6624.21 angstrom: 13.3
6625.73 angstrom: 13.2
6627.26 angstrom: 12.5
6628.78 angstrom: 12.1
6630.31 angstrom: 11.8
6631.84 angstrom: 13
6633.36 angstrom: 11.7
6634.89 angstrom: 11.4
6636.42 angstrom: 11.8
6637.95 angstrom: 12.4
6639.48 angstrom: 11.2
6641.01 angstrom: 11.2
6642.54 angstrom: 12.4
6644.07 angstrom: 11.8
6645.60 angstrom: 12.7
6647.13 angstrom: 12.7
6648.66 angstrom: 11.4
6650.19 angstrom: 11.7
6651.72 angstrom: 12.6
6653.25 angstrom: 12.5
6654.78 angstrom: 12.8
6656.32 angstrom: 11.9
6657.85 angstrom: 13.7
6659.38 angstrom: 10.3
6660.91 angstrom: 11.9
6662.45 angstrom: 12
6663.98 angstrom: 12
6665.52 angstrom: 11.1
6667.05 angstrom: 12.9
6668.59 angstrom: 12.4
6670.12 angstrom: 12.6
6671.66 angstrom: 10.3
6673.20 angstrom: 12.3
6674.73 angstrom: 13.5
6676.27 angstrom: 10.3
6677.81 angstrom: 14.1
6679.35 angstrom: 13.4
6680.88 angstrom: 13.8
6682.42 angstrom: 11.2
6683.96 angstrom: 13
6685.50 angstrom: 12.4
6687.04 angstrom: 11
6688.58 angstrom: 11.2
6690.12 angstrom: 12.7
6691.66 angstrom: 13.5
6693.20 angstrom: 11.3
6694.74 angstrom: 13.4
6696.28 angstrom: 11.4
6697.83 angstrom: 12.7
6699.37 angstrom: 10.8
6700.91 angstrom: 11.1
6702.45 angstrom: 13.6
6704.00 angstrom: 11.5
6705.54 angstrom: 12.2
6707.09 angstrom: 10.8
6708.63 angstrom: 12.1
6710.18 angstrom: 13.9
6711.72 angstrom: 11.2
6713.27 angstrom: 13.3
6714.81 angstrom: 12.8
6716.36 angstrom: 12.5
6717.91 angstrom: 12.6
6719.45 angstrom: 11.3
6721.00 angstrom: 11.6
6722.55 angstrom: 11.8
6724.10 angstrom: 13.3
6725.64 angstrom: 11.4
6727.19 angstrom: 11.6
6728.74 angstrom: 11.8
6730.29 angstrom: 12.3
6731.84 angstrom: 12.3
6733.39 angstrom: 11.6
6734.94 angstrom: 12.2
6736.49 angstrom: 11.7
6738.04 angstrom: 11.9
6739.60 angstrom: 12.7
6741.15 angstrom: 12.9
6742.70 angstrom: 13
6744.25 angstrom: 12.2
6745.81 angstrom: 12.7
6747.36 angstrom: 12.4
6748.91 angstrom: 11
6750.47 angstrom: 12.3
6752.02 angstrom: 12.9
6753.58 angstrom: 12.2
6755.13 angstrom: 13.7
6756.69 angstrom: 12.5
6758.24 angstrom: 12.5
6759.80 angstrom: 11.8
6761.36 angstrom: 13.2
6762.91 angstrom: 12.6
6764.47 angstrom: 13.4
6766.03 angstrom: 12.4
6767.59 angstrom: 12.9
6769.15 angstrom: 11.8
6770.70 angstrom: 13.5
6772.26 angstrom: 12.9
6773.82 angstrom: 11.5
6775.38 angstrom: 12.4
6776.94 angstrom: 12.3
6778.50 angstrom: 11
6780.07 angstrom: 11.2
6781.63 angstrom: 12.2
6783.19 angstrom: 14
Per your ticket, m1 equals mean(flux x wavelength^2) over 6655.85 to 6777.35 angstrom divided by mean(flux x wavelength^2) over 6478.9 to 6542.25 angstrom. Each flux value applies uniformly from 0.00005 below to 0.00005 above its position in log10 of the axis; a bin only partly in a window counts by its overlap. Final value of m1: 1.1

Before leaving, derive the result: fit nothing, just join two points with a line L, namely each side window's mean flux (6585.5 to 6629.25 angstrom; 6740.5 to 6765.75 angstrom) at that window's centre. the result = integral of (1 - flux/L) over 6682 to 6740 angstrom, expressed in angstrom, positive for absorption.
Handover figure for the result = 2.25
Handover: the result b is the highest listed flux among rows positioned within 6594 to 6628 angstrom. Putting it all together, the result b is 13.6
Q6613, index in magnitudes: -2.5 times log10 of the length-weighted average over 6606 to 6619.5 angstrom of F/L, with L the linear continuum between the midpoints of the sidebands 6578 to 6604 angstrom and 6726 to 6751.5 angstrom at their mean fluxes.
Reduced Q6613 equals 0.04 mag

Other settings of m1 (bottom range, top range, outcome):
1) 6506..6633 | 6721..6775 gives 1.06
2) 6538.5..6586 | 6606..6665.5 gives 1.04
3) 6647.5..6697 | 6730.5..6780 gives 1.04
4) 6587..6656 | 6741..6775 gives 1.05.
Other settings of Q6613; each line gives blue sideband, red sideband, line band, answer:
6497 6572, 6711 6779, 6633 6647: 0.032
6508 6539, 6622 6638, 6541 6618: 0.013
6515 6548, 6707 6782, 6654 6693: 0.012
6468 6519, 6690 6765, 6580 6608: -0.023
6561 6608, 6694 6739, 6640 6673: 0.016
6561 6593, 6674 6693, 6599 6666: 0.017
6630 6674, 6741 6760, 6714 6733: 0.022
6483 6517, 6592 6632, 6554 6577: 0.081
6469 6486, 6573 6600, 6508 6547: 0.027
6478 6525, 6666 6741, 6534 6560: 0.019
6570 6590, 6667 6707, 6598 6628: -0.005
